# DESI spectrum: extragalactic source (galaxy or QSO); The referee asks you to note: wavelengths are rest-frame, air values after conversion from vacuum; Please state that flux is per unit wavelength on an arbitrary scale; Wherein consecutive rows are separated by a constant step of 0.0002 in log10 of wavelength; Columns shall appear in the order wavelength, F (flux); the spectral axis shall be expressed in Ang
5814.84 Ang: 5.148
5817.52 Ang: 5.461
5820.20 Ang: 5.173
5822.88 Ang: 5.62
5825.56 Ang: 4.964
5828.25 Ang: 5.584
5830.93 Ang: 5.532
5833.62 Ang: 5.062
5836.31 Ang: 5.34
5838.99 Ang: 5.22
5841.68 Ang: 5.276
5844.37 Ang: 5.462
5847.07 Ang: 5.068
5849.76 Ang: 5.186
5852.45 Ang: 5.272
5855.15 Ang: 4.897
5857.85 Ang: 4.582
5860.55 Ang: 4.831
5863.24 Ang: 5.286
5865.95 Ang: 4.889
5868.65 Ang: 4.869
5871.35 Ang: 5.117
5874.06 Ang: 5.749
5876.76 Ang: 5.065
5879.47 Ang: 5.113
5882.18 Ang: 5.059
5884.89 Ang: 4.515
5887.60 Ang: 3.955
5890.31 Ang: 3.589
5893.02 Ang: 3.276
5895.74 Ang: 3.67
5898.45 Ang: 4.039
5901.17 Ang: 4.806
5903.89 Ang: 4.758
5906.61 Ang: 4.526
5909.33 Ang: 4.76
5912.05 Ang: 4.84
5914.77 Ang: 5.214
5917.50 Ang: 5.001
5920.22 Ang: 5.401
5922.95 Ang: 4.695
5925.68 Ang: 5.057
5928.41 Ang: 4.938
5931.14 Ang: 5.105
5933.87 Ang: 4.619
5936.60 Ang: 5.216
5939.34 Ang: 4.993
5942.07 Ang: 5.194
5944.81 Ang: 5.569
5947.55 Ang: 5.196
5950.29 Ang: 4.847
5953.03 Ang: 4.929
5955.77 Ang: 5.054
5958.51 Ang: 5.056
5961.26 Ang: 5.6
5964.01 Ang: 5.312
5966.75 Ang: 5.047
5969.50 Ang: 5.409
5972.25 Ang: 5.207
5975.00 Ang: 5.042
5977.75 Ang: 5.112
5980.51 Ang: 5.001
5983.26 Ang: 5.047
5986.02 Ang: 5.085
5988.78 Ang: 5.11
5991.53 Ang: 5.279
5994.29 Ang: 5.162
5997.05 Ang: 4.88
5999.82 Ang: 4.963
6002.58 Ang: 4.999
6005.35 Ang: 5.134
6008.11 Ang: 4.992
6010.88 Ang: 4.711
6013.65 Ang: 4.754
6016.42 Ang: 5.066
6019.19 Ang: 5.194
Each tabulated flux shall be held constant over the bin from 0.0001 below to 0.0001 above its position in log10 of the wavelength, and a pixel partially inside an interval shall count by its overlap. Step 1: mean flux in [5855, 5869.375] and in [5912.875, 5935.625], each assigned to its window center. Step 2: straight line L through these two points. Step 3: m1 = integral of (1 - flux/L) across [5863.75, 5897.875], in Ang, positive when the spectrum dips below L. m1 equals 2.4 Ang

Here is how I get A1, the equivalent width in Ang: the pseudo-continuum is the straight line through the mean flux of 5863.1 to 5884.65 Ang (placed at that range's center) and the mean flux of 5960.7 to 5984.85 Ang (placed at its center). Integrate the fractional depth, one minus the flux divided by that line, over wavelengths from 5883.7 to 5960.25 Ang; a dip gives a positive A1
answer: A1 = 5.8 Ang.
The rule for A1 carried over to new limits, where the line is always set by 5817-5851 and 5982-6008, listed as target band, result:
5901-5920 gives 1.1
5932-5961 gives 0.3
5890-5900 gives 3.0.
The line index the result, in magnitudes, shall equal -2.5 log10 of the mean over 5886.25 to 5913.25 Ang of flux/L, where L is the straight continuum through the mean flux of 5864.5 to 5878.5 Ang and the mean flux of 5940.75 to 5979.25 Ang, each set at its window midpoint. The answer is 0.22 mag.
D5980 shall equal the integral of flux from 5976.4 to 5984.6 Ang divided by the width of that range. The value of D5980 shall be 5.05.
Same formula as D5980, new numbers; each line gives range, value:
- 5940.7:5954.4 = 5.15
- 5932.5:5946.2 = 5.12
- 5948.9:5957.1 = 4.94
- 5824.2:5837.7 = 5.3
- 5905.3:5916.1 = 4.84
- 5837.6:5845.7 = 5.32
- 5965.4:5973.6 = 5.22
